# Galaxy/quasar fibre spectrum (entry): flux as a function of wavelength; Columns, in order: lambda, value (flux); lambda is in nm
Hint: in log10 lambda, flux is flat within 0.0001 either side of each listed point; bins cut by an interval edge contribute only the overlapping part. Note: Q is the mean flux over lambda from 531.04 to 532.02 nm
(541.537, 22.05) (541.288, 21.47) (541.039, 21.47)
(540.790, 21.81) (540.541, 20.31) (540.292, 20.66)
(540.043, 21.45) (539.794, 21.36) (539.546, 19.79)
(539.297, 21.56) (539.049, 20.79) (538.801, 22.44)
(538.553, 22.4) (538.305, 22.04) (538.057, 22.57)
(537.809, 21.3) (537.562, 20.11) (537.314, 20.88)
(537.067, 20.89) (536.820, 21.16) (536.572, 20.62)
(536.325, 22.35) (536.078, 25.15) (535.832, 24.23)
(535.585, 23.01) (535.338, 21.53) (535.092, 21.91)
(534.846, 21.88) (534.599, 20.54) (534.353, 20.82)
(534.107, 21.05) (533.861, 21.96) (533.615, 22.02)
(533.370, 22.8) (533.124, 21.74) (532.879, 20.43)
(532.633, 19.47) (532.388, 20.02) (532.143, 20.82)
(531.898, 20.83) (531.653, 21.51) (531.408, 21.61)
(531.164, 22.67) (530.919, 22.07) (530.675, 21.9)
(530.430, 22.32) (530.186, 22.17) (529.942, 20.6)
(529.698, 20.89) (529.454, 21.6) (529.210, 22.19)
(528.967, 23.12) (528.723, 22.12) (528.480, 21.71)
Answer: 21.7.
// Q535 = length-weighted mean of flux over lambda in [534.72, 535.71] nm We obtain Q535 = 22.1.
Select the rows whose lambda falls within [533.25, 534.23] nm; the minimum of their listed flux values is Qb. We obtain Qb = 21.05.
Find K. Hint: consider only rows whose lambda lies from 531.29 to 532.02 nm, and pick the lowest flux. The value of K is 20.83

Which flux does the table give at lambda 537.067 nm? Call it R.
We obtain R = 20.89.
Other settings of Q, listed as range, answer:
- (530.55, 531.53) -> 22.1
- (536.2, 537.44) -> 21.2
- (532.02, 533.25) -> 20.5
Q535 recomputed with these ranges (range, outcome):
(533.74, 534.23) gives 21.5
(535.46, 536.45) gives 23.7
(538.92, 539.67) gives 20.7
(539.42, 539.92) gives 20.6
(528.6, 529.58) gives 22.3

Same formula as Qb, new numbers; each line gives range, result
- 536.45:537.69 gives 20.11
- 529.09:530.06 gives 20.6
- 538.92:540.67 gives 19.79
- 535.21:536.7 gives 20.62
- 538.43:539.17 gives 20.79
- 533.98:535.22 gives 20.54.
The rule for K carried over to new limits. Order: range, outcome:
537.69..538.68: 21.3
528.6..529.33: 22.12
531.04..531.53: 21.61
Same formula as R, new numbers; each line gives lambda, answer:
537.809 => 21.3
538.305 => 22.04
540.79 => 21.81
